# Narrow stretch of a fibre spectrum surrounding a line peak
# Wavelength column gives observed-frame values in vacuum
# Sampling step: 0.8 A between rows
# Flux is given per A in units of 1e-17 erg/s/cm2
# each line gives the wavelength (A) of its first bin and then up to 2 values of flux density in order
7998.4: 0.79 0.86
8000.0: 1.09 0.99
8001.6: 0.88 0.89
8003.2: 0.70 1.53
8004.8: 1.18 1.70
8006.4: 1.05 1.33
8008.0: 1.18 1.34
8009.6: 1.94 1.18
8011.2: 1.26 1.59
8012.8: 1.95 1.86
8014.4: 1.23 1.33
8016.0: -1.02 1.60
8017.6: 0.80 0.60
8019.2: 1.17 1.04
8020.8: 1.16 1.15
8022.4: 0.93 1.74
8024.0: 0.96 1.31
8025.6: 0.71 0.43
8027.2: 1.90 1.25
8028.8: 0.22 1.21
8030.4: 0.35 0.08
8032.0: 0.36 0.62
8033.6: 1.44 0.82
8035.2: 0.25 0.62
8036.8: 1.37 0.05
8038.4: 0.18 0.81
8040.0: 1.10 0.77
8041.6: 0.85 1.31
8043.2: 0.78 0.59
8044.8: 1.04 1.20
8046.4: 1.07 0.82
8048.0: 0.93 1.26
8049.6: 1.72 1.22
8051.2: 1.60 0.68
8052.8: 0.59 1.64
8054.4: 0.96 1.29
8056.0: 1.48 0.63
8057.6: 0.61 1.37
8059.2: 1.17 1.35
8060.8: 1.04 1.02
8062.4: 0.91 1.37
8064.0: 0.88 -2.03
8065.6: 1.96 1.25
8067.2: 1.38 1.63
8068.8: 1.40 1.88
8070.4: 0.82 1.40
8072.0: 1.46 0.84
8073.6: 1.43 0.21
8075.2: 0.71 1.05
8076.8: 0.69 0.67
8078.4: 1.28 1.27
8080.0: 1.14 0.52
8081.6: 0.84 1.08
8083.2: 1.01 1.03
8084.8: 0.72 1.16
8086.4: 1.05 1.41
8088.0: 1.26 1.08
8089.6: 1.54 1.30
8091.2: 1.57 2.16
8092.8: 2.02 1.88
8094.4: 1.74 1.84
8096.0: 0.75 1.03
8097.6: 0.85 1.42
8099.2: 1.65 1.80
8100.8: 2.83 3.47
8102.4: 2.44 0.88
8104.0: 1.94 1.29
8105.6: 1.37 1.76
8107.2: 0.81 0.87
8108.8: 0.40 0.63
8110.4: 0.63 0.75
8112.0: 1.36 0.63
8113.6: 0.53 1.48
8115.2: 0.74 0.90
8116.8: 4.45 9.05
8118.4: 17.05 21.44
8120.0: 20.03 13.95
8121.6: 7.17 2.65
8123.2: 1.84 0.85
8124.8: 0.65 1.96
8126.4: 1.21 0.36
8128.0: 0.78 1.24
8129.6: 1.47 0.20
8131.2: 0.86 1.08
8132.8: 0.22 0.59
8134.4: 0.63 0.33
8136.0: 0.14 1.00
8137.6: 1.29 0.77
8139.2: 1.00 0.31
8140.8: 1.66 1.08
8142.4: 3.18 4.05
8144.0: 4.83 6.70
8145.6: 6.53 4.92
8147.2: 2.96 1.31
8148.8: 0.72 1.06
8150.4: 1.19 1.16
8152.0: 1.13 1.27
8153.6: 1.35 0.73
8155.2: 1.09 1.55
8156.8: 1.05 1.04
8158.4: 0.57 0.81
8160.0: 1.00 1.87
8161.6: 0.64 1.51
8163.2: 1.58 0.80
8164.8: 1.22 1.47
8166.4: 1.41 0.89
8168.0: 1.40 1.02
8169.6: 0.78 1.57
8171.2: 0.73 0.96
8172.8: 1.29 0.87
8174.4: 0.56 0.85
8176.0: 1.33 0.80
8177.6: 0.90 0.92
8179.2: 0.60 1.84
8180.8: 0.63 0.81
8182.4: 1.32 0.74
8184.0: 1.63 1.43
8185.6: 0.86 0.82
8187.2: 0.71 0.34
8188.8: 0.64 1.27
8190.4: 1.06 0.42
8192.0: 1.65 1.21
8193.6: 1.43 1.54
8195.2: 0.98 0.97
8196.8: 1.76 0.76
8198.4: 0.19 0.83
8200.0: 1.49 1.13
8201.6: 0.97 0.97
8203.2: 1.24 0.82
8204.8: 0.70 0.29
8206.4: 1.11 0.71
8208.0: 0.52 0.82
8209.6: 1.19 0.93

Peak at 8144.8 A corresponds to [N II]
